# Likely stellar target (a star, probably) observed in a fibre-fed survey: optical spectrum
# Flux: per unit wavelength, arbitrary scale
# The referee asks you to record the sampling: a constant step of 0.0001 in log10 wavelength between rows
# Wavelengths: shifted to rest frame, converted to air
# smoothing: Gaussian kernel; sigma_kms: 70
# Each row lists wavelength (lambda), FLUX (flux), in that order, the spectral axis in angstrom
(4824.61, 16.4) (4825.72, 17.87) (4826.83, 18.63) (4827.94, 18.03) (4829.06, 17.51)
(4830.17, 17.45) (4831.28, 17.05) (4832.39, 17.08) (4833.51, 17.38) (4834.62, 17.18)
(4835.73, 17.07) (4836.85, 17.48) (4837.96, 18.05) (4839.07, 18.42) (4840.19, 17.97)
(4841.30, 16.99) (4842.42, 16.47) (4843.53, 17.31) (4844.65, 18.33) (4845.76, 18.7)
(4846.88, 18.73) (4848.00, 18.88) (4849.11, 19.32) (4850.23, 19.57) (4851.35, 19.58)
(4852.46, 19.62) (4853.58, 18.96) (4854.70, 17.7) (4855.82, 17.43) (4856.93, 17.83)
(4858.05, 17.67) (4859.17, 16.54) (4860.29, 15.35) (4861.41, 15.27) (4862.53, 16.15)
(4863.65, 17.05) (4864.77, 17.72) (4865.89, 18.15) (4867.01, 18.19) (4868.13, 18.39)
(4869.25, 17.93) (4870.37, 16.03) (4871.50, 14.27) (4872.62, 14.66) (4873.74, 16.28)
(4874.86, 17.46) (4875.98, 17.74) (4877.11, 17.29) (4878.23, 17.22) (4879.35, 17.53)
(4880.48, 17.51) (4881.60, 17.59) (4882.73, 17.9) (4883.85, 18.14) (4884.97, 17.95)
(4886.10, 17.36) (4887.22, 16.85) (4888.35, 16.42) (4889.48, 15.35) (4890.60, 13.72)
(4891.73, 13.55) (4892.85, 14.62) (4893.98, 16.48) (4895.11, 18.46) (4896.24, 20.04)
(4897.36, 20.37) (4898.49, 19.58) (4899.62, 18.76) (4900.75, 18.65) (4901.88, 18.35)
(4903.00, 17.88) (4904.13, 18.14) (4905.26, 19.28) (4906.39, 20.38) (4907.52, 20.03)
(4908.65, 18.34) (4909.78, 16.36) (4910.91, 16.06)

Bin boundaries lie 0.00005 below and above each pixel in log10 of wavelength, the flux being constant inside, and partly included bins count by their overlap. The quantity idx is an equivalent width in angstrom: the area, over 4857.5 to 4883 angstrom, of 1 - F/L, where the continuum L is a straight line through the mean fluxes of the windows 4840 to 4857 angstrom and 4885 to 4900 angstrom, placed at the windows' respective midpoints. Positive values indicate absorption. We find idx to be 1.1 angstrom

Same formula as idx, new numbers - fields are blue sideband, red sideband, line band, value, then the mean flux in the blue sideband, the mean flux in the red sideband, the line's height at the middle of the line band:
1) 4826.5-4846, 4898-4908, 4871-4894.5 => 2.6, 17.6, 19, 18.6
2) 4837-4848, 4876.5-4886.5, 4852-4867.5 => 0.3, 17.9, 17.6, 17.8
